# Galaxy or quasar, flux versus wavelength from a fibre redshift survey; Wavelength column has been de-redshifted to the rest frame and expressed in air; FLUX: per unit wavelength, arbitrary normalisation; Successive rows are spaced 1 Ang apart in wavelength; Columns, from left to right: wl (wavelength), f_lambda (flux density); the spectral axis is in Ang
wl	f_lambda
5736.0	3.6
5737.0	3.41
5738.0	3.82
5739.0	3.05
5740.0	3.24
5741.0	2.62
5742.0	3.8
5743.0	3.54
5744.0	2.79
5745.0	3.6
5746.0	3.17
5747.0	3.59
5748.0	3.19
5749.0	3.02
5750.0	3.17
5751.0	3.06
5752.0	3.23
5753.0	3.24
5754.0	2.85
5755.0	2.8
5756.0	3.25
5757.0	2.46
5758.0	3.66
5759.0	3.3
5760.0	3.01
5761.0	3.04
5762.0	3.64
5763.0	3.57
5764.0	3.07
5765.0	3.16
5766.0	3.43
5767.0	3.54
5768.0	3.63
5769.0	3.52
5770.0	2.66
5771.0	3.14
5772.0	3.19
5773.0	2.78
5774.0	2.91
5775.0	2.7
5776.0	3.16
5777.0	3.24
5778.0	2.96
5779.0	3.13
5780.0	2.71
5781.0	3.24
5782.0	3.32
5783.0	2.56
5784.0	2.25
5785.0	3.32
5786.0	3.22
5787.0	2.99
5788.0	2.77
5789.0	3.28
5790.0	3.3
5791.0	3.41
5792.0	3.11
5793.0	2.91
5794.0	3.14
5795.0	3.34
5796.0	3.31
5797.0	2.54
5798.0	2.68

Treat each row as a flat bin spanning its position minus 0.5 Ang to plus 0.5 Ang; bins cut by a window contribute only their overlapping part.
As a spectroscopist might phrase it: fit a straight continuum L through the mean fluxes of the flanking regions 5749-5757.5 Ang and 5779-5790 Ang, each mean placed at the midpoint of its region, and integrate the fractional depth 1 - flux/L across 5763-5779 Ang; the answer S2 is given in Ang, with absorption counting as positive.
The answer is -0.8 Ang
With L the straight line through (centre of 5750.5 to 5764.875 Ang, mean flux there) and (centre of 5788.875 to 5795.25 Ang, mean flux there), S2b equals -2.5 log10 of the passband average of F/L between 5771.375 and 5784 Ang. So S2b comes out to 0.08 mag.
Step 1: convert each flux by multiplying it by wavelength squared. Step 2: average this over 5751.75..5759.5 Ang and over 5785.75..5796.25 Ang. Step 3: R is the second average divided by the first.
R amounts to 1.0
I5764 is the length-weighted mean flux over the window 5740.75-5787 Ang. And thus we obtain 3.14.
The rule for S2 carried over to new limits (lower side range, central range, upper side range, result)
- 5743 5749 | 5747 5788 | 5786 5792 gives 1.3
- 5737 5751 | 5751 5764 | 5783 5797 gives 0.2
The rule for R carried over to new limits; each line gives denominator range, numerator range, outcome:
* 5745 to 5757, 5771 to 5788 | 0.96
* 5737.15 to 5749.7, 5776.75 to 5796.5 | 0.95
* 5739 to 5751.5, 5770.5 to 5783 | 0.95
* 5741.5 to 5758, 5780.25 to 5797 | 0.98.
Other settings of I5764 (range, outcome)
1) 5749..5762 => 3.11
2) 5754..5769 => 3.25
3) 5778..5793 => 3.04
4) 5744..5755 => 3.17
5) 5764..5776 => 3.15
